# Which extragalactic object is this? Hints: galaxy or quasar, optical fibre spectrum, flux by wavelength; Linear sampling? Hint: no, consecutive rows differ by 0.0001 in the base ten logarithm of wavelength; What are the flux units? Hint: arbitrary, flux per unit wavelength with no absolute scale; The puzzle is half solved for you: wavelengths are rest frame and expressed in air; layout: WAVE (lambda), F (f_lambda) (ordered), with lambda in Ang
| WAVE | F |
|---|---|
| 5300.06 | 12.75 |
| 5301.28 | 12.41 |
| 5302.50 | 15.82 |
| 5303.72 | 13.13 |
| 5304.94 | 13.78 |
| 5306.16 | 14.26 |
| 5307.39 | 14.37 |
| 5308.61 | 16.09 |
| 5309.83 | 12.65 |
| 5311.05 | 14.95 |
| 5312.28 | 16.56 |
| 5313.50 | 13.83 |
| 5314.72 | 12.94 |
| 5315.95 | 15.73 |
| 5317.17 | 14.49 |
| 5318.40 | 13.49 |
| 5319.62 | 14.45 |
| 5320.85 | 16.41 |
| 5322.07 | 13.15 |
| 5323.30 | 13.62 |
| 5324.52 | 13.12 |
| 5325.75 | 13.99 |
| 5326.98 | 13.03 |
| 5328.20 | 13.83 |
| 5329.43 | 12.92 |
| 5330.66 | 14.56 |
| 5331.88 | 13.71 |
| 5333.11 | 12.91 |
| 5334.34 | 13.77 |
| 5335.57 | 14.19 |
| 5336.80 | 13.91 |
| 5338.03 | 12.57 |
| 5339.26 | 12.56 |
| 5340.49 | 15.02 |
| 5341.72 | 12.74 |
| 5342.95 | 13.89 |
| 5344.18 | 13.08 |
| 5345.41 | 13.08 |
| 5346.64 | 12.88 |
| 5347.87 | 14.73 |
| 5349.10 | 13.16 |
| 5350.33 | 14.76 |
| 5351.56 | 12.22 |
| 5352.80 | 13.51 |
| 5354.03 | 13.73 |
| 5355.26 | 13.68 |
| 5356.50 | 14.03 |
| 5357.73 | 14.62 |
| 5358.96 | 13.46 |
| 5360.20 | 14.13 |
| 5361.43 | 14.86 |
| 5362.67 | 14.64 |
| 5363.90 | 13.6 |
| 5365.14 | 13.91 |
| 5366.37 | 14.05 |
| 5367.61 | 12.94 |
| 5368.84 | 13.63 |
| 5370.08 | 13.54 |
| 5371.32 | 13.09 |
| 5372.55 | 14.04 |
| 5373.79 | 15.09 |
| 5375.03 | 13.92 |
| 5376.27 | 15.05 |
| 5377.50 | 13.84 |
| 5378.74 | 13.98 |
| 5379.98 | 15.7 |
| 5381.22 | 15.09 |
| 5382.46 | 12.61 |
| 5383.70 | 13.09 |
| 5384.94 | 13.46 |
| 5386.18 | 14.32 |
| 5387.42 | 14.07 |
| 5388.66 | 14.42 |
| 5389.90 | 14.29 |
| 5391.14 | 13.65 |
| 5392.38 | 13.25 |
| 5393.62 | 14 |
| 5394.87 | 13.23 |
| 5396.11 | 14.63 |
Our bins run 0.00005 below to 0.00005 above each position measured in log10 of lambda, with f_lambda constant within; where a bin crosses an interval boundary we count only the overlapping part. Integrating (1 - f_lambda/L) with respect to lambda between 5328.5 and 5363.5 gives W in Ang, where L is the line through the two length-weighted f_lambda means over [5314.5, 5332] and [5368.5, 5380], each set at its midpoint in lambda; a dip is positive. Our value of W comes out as 0.9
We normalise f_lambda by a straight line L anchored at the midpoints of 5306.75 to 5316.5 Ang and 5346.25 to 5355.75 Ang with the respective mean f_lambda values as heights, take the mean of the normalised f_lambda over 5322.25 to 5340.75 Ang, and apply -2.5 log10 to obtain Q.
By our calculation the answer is 0.04 mag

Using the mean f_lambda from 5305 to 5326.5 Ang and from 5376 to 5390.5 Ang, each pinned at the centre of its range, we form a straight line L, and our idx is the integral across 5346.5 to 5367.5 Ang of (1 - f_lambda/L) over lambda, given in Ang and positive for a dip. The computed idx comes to 0.5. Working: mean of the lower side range 14.3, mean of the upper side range 14.1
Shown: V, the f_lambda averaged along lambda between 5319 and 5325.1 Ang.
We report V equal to 14.2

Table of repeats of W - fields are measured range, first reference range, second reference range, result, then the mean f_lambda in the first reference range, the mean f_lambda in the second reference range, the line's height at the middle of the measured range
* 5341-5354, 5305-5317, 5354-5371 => 0.6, 14.6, 13.9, 14.1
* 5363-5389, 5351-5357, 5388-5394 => -0.5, 13.4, 13.9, 13.7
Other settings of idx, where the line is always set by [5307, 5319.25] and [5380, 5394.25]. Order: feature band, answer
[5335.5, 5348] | 0.74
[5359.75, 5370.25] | 0.12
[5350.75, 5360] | 0.34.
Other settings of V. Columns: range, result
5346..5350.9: 13.9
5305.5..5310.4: 14.3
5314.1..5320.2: 14.2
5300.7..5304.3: 13.8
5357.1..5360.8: 14.1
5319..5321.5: 15.4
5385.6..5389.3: 14.3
